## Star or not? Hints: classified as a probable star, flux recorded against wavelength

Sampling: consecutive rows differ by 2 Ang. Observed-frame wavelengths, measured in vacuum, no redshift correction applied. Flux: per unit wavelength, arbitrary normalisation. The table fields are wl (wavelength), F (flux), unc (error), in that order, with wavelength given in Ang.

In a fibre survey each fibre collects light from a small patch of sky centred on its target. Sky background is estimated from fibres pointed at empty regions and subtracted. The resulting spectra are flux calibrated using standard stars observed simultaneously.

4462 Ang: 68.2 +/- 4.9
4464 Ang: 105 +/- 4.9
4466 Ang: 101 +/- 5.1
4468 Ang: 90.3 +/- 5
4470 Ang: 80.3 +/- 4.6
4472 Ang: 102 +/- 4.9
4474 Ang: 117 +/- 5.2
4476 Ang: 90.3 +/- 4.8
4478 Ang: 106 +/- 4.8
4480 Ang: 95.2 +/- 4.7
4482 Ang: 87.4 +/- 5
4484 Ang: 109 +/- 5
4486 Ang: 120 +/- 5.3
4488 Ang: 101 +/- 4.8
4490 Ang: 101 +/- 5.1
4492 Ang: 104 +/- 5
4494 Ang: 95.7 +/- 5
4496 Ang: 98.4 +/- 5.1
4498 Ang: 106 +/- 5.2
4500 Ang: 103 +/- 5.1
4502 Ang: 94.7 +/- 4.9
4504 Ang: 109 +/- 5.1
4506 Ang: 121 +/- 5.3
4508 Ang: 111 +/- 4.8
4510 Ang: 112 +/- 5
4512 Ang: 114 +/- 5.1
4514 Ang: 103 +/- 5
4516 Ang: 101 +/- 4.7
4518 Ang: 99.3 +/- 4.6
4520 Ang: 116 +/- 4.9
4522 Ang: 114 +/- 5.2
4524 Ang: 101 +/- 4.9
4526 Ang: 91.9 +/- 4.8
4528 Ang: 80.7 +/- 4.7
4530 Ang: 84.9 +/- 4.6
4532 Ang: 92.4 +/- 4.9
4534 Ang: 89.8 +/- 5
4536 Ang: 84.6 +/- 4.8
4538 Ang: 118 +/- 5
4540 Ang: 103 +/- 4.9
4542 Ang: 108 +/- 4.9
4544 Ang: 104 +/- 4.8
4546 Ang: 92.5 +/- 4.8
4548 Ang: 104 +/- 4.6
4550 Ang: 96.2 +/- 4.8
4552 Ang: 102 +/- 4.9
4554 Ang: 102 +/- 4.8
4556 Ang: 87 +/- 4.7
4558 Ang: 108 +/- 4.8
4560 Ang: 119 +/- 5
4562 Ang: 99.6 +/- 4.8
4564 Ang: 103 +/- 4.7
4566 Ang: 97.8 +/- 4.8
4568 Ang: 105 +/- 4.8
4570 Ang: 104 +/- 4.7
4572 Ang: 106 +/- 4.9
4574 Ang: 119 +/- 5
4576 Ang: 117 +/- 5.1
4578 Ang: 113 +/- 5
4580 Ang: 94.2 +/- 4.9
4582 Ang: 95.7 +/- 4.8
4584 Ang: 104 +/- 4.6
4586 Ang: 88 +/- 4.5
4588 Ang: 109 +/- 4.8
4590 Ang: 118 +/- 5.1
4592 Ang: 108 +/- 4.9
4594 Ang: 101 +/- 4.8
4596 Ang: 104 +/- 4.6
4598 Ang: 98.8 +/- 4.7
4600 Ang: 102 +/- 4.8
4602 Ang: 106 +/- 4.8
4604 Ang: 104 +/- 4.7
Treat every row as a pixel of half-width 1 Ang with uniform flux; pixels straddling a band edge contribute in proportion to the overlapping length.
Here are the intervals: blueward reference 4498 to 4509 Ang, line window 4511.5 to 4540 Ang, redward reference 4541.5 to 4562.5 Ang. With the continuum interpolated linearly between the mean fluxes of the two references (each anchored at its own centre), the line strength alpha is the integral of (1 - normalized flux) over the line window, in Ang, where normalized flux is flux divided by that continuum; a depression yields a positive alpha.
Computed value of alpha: 1.6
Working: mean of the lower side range 108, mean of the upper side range 102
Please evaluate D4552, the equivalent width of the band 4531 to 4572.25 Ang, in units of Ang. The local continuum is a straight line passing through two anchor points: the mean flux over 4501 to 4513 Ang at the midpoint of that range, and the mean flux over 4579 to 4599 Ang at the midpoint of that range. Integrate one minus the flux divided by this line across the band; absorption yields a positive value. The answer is 1.80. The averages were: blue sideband 110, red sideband 102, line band 101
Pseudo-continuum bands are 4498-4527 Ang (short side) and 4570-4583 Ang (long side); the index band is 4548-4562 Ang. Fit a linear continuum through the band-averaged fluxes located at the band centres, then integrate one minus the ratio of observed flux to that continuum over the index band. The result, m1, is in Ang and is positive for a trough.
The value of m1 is 0.6 Ang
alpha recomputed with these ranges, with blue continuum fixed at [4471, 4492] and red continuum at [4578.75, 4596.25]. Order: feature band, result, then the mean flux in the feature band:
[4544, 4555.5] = 0.4 Ang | 99.2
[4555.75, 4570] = -0.1 Ang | 104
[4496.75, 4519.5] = -0.9 Ang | 107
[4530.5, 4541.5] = 0.6 Ang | 97.5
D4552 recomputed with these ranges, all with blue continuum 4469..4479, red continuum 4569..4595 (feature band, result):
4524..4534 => 1.3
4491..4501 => -0.1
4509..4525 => -0.9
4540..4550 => 0.2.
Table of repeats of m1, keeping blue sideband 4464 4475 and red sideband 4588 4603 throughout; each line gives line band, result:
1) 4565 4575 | -0.20 Ang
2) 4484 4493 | -0.63 Ang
